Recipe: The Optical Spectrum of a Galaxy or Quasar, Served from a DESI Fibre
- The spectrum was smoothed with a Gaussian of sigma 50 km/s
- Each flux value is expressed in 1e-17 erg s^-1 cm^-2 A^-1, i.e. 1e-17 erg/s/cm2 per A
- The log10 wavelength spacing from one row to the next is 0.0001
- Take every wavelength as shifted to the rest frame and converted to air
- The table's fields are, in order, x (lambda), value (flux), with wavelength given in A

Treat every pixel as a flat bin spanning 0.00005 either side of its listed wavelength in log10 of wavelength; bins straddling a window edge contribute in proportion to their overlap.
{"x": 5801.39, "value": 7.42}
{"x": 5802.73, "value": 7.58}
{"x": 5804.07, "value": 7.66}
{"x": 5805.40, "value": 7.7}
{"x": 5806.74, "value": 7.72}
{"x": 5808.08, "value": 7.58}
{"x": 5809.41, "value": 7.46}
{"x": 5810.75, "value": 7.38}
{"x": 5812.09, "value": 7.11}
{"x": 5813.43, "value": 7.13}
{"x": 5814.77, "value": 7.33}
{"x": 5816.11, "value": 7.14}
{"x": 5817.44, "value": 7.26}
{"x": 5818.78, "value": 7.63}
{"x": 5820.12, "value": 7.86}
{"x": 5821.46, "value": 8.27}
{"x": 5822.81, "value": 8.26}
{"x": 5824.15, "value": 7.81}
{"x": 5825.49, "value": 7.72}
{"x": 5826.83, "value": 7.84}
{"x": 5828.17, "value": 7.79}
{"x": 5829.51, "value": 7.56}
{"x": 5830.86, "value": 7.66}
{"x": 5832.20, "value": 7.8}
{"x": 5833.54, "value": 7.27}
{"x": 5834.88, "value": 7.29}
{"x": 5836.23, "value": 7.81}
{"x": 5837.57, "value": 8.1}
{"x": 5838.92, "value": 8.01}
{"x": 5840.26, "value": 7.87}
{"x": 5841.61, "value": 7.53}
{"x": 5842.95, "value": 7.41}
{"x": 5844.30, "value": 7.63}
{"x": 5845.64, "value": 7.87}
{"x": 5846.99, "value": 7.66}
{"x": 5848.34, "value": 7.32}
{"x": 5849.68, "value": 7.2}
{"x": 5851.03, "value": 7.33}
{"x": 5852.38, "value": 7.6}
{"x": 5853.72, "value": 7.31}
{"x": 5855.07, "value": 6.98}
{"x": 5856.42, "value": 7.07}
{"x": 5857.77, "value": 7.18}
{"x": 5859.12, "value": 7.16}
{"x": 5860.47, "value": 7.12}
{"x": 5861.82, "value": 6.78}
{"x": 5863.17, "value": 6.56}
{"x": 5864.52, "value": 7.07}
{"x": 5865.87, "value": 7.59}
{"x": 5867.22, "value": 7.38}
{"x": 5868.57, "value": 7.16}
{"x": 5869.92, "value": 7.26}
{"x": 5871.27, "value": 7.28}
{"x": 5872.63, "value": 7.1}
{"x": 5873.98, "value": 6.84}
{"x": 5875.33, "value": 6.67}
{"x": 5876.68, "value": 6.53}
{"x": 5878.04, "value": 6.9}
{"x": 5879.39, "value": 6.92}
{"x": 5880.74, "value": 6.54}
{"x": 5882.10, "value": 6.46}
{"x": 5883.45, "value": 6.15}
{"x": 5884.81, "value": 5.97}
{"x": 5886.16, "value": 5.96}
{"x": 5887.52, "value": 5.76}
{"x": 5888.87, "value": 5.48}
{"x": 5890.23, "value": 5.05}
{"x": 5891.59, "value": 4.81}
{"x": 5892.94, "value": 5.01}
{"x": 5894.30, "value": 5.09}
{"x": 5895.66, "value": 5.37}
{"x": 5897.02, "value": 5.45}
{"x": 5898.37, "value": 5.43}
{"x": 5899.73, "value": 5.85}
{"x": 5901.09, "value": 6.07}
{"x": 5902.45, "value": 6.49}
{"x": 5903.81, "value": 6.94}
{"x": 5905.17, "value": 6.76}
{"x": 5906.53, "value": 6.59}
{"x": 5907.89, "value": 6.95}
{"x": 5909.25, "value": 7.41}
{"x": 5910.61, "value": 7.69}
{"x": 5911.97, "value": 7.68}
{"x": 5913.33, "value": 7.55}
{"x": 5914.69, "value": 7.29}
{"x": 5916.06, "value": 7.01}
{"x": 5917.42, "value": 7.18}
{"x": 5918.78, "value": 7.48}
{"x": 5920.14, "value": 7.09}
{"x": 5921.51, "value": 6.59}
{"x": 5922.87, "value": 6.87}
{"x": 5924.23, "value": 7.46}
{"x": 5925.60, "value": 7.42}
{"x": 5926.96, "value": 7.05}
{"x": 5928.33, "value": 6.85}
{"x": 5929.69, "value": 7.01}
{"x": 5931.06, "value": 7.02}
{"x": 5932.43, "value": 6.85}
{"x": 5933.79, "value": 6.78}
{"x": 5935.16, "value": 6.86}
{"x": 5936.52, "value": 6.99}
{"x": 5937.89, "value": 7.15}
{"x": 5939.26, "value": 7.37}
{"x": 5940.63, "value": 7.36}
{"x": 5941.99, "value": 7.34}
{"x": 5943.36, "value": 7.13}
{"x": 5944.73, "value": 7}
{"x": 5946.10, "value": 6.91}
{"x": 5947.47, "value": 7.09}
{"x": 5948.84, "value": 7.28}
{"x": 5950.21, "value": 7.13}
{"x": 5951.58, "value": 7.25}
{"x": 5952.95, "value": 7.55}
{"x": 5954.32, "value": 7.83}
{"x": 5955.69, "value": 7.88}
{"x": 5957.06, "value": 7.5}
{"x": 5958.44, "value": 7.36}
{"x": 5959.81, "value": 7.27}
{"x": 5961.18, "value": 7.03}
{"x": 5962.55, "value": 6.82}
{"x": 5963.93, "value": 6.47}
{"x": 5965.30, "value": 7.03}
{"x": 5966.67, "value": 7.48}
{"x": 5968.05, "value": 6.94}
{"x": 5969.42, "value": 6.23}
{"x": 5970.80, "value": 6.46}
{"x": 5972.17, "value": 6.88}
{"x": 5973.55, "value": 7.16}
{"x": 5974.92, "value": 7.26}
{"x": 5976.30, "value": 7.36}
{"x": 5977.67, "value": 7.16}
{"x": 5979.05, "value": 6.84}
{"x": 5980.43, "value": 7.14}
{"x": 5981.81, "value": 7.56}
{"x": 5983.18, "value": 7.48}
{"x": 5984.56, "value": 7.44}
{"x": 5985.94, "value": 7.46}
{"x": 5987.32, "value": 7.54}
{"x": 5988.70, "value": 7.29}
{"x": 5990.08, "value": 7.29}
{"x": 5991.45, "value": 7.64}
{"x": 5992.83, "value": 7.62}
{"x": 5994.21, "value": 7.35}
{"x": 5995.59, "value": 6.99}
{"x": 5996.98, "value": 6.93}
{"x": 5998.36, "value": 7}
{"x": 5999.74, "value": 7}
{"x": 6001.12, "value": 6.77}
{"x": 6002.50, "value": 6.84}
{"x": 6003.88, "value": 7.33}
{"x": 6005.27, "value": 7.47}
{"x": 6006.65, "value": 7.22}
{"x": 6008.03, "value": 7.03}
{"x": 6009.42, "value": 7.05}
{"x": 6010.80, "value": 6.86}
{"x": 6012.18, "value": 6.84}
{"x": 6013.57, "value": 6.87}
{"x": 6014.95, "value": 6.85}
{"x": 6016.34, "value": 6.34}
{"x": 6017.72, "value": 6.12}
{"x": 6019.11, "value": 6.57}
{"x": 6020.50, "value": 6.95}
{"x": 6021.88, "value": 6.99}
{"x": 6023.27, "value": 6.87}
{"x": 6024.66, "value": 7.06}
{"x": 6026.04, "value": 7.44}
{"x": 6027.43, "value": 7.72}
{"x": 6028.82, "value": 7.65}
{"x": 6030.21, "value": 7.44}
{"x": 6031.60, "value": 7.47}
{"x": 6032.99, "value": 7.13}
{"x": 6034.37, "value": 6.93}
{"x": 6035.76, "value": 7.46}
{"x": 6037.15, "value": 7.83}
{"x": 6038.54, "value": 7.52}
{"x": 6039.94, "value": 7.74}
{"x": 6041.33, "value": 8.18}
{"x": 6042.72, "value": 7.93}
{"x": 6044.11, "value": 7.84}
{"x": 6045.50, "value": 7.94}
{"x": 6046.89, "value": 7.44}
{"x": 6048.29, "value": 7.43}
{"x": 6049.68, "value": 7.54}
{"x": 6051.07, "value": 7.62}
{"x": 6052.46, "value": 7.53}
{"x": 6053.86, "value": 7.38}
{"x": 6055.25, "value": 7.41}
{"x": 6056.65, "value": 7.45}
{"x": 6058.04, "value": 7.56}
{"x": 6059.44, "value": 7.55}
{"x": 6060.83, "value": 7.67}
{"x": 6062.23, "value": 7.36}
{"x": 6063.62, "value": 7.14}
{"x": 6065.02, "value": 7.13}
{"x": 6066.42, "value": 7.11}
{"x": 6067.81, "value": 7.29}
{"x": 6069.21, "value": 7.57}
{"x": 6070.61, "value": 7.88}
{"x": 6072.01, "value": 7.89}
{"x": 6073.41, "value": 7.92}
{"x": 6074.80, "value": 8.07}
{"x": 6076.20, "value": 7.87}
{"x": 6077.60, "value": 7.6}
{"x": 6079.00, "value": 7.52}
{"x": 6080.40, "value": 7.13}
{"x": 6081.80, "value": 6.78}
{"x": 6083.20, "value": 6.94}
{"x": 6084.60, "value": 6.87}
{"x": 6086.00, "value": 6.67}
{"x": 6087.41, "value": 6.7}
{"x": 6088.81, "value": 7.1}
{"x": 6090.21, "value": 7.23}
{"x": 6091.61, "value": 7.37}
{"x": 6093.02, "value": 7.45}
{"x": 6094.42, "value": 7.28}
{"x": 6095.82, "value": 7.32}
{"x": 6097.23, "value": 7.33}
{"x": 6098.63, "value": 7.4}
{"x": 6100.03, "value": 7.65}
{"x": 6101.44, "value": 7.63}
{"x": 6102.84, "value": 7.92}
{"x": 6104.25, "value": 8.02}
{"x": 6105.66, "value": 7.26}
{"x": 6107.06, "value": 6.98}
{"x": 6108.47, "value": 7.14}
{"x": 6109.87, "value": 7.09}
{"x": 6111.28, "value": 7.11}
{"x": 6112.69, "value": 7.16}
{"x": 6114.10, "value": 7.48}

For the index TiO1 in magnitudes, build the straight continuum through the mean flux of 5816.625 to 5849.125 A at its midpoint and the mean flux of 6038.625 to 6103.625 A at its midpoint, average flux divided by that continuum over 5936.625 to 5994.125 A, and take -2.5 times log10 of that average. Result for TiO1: 0.05 mag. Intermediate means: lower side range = 7.71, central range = 7.22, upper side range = 7.46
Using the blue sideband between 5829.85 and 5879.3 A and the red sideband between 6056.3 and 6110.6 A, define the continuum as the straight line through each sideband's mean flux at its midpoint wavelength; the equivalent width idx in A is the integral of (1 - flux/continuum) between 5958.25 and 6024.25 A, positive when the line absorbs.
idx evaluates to 2.7 A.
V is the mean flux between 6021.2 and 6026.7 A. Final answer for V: 7.09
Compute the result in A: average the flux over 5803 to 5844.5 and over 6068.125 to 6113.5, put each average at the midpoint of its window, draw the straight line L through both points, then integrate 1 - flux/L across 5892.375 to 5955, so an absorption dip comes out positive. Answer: 5.4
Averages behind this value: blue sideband 7.63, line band 6.89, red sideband 7.37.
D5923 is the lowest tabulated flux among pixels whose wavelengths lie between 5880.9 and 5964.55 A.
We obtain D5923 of 4.81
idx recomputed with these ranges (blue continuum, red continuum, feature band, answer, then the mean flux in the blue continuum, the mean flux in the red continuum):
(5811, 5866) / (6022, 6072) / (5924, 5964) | 1.67 A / 7.48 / 7.49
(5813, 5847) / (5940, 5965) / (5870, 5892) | 3.45 A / 7.68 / 7.23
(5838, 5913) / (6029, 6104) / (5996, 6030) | 1.24 A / 6.76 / 7.46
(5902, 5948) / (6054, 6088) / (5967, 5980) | 0.45 A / 7.1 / 7.38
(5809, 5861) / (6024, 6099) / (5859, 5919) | 7.59 A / 7.53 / 7.44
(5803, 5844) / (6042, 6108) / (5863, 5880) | 1.26 A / 7.63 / 7.44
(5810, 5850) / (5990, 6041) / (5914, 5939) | 1.07 A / 7.62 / 7.15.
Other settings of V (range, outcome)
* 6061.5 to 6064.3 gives 7.26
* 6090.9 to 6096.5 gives 7.36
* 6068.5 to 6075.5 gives 7.86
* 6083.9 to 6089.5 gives 6.83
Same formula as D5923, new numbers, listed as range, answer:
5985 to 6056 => 6.12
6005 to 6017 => 6.34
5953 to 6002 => 6.23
